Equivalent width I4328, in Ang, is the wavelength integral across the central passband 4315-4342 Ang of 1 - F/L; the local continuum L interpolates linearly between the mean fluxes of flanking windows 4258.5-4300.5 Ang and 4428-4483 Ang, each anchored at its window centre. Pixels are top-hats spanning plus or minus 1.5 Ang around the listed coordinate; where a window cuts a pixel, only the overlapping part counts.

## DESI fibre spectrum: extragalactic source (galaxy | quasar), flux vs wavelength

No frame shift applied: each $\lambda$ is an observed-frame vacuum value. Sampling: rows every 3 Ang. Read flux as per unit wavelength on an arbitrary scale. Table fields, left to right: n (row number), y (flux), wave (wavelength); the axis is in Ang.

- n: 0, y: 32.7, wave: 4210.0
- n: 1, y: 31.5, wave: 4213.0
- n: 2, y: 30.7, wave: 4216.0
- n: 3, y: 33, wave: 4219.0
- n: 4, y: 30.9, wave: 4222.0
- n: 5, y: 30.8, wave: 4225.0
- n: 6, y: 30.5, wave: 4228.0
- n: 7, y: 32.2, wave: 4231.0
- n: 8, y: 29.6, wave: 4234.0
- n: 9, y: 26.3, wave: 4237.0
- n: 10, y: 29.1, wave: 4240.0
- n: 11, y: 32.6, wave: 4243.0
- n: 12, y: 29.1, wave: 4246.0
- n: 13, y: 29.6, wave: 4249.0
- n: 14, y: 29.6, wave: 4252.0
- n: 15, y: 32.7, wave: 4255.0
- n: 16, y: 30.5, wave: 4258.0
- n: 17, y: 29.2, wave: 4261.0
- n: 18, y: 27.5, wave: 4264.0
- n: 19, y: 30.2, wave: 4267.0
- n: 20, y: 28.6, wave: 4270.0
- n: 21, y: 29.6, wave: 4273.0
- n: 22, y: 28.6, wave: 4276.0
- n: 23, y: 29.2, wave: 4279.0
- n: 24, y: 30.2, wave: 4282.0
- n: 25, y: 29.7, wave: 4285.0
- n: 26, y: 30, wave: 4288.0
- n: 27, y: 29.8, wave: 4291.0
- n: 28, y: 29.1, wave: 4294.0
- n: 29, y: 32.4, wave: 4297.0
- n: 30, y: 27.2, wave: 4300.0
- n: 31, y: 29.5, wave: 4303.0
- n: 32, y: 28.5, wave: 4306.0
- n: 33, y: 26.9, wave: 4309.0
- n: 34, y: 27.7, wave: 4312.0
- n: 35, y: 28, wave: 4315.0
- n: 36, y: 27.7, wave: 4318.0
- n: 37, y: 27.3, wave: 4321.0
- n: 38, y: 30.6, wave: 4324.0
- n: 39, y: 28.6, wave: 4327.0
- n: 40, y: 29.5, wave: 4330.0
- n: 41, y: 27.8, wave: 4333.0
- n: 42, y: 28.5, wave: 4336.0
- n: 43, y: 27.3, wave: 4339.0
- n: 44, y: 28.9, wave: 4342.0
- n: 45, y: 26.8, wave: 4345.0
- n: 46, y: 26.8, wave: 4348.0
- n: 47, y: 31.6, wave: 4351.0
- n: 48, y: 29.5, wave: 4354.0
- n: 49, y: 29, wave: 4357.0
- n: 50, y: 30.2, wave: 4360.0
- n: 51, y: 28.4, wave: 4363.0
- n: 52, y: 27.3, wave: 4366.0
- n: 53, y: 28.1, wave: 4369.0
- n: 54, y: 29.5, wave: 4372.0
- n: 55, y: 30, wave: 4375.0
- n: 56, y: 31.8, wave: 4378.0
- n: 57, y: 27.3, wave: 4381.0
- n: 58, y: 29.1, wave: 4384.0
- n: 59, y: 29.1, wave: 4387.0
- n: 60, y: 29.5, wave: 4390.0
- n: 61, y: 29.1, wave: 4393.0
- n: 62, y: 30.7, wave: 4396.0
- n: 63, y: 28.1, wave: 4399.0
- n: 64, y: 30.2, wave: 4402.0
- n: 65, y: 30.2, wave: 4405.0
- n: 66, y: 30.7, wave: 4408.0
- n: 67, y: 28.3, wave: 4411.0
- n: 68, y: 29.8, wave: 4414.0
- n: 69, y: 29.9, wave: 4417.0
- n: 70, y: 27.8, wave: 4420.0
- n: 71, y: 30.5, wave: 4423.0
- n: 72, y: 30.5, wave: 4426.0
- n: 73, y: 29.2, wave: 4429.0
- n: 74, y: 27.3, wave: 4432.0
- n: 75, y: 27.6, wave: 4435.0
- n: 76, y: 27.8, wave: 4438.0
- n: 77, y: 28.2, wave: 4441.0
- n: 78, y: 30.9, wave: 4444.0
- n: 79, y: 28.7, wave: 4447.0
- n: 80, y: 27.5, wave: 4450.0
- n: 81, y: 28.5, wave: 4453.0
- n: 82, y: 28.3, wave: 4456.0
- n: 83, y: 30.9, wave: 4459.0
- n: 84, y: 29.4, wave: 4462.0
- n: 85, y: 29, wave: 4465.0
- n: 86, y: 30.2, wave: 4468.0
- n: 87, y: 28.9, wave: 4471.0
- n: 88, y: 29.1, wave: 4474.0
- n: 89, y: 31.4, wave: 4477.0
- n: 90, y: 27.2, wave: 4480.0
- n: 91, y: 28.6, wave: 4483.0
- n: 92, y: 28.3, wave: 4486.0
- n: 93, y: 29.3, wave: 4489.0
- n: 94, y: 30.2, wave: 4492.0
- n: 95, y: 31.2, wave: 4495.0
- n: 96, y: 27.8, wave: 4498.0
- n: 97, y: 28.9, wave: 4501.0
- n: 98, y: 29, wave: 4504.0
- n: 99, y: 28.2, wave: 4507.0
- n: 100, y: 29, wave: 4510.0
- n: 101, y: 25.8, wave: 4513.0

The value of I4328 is 0.8 Ang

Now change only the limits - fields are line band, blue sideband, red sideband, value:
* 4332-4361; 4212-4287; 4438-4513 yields 0.96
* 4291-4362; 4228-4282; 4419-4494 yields 1.86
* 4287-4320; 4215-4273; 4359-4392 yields 1.01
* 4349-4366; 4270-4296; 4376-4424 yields 0.04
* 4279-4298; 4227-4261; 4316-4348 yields -0.59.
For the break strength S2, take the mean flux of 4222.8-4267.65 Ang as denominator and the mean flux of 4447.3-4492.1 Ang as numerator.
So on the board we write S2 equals 1.0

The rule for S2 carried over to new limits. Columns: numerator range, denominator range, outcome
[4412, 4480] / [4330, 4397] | 1.01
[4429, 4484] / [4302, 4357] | 1.02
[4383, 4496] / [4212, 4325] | 0.99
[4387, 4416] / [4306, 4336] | 1.05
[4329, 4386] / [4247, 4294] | 0.97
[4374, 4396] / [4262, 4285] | 1.01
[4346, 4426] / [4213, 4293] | 0.98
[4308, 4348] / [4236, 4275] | 0.95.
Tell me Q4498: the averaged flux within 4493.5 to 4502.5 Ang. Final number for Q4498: 29.3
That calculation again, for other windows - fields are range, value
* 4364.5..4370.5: 27.7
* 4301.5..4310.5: 28.3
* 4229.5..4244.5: 30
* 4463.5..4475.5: 29.3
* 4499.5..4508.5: 28.7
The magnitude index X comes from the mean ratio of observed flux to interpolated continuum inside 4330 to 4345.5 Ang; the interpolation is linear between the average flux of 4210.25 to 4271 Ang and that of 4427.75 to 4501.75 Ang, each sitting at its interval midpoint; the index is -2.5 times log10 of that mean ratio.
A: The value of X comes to 0.06 mag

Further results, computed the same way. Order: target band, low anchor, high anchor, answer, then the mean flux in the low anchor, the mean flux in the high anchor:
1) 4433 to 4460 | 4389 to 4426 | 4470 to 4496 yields 0.03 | 29.6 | 29.3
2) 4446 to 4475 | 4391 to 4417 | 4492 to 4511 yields 0.01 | 29.7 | 29.1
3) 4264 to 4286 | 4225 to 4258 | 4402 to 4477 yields 0.03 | 30.2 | 29.2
